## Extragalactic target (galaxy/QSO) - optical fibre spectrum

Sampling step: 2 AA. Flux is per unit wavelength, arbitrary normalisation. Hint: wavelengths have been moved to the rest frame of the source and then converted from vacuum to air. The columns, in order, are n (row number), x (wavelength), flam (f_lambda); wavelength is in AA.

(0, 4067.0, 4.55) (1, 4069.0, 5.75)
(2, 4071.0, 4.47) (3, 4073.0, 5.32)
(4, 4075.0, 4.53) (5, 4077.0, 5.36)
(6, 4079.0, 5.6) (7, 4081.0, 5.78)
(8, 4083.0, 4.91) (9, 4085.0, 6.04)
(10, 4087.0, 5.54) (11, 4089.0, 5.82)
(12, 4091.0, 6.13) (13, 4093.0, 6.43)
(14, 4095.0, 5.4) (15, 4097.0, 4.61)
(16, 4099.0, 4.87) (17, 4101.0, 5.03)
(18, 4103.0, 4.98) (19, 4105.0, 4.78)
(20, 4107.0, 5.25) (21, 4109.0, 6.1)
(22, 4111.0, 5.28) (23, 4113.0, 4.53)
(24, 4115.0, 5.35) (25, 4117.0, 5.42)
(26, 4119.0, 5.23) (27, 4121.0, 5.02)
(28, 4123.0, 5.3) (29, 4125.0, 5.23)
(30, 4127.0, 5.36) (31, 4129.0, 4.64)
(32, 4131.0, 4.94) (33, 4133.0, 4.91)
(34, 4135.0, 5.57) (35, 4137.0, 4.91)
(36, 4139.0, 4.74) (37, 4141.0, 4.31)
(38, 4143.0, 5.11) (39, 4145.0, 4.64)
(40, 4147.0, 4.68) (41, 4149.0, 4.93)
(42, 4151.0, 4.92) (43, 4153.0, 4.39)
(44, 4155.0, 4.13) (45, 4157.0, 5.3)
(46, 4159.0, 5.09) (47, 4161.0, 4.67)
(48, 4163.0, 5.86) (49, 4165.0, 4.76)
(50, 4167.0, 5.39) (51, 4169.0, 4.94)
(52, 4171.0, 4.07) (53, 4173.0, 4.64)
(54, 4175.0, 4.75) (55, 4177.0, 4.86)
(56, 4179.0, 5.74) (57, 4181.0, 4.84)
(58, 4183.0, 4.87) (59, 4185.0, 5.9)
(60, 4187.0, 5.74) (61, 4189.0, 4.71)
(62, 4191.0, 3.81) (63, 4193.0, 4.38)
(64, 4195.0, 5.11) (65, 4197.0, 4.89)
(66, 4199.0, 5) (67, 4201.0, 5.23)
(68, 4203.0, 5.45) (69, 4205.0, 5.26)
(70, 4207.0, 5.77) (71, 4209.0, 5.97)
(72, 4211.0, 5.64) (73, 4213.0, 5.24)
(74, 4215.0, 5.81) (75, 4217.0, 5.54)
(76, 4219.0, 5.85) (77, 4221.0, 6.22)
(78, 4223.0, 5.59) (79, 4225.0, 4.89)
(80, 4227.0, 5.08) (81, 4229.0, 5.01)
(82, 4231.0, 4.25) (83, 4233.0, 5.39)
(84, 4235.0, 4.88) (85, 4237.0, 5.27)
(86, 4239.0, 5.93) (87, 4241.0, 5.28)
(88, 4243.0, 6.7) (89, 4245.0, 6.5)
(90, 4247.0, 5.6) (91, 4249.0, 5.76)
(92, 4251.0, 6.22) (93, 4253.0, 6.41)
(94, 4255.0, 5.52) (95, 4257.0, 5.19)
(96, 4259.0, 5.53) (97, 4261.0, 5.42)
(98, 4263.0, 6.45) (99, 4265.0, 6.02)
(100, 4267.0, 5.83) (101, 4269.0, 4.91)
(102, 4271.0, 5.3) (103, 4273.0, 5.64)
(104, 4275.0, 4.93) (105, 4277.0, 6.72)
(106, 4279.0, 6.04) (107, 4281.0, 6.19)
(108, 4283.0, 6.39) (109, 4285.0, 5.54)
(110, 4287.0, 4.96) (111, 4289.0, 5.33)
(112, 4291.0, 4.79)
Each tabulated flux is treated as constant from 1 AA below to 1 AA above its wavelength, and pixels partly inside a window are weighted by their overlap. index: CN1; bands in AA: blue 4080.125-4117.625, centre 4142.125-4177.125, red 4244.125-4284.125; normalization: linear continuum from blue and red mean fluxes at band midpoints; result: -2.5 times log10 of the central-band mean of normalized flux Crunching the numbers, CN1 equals 0.15 mag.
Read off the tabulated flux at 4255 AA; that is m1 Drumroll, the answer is 5.52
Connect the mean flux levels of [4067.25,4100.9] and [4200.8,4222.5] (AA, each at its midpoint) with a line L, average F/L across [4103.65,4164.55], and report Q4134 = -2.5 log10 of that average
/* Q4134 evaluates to 0.10 mag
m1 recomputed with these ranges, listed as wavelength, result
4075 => 4.53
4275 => 4.93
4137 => 4.91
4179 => 5.74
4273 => 5.64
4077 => 5.36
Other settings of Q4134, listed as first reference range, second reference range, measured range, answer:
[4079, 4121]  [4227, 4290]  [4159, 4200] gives 0.12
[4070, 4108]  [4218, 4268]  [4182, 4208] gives 0.09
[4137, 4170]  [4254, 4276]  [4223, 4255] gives -0.03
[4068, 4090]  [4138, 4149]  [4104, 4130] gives -0.04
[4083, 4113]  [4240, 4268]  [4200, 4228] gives 0.04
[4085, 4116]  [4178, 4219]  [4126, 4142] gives 0.09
